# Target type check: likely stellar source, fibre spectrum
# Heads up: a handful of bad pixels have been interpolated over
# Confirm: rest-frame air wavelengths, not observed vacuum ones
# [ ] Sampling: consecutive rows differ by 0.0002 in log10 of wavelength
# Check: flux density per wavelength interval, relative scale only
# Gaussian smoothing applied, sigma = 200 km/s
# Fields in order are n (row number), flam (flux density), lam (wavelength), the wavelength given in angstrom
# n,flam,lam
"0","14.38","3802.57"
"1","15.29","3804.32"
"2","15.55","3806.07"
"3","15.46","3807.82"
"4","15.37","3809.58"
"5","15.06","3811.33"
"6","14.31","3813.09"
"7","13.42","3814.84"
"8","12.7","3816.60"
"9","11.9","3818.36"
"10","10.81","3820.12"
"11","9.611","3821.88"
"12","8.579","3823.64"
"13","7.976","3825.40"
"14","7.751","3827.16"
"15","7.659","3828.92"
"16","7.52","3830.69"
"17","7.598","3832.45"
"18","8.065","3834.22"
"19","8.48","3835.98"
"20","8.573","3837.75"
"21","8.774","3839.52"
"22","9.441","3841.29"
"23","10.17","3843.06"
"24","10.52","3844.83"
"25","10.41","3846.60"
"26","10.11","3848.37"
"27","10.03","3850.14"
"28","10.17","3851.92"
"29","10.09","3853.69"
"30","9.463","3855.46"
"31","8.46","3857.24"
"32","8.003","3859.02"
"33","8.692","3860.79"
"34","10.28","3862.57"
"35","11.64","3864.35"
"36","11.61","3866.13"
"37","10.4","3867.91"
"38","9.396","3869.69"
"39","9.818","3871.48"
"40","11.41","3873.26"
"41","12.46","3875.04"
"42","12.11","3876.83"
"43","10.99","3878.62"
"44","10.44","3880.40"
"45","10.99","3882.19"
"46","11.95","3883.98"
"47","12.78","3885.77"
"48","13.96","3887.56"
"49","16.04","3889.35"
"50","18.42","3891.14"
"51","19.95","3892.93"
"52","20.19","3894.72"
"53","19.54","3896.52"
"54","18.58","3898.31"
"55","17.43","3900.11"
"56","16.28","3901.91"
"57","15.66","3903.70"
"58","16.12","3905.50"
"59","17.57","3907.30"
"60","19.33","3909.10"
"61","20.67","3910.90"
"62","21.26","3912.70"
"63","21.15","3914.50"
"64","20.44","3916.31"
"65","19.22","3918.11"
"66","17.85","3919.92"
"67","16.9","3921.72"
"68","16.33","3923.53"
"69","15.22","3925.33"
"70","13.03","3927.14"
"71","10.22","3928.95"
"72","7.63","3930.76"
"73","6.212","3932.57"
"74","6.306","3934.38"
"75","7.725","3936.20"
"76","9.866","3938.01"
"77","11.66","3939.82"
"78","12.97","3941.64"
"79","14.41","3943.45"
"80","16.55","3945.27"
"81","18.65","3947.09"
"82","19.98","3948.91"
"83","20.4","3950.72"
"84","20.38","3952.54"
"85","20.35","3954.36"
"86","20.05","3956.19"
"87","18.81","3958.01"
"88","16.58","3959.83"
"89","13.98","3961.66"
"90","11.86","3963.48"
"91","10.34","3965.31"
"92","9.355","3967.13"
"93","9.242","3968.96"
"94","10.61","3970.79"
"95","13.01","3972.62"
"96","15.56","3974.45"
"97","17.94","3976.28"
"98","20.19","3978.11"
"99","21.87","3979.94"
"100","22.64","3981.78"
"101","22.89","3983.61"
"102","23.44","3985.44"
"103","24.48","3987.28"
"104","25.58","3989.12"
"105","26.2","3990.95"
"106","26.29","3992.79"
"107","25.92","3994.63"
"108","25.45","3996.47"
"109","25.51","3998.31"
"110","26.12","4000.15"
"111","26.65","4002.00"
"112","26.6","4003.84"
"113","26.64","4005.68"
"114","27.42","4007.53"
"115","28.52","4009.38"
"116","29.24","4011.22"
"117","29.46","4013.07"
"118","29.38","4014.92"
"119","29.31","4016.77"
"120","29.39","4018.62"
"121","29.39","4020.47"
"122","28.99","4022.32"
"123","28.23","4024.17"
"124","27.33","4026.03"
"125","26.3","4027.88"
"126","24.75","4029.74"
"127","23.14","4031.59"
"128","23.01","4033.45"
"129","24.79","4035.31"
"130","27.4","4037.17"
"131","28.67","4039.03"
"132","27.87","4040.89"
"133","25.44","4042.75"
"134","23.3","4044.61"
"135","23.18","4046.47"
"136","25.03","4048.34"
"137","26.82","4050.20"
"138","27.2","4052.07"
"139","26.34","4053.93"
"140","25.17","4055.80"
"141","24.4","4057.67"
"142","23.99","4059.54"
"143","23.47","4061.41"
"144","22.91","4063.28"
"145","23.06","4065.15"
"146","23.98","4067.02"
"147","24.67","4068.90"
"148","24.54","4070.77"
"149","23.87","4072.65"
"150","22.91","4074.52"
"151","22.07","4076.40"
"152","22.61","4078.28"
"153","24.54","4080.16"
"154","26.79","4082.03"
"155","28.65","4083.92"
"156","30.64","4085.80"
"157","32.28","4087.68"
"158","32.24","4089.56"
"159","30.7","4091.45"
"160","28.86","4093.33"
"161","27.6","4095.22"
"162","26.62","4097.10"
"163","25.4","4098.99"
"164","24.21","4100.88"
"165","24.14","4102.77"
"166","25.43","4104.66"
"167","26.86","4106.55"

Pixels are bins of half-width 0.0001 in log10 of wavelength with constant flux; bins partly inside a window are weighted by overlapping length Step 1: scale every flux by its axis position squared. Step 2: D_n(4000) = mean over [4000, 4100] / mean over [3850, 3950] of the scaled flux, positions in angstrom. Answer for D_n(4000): 2.1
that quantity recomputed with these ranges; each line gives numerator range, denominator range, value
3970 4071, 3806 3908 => 2.26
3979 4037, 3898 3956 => 1.73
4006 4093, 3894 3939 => 1.81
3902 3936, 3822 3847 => 1.86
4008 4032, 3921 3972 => 2.11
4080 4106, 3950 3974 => 1.99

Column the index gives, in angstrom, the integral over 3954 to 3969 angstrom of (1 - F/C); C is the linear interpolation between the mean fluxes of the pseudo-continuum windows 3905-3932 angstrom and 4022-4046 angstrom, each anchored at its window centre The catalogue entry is 4.1 angstrom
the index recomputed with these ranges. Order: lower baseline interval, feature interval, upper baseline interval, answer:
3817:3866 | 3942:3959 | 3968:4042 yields 0.8 angstrom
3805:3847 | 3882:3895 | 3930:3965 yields -3.0 angstrom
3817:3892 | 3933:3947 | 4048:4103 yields 4.1 angstrom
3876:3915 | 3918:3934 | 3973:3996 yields 4.6 angstrom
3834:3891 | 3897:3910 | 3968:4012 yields -2.5 angstrom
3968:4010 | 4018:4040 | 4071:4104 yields -2.3 angstrom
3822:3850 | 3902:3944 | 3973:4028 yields 6.4 angstrom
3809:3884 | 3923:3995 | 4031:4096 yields 8.7 angstrom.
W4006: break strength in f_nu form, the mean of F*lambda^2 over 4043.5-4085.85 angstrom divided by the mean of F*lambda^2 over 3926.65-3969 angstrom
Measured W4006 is 1.91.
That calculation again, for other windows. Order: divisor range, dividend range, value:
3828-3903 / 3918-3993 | 1.45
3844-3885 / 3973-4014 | 2.52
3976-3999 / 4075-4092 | 1.21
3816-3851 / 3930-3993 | 1.88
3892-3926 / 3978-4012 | 1.44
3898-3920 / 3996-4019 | 1.56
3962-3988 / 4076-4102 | 1.75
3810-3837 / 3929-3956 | 1.45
